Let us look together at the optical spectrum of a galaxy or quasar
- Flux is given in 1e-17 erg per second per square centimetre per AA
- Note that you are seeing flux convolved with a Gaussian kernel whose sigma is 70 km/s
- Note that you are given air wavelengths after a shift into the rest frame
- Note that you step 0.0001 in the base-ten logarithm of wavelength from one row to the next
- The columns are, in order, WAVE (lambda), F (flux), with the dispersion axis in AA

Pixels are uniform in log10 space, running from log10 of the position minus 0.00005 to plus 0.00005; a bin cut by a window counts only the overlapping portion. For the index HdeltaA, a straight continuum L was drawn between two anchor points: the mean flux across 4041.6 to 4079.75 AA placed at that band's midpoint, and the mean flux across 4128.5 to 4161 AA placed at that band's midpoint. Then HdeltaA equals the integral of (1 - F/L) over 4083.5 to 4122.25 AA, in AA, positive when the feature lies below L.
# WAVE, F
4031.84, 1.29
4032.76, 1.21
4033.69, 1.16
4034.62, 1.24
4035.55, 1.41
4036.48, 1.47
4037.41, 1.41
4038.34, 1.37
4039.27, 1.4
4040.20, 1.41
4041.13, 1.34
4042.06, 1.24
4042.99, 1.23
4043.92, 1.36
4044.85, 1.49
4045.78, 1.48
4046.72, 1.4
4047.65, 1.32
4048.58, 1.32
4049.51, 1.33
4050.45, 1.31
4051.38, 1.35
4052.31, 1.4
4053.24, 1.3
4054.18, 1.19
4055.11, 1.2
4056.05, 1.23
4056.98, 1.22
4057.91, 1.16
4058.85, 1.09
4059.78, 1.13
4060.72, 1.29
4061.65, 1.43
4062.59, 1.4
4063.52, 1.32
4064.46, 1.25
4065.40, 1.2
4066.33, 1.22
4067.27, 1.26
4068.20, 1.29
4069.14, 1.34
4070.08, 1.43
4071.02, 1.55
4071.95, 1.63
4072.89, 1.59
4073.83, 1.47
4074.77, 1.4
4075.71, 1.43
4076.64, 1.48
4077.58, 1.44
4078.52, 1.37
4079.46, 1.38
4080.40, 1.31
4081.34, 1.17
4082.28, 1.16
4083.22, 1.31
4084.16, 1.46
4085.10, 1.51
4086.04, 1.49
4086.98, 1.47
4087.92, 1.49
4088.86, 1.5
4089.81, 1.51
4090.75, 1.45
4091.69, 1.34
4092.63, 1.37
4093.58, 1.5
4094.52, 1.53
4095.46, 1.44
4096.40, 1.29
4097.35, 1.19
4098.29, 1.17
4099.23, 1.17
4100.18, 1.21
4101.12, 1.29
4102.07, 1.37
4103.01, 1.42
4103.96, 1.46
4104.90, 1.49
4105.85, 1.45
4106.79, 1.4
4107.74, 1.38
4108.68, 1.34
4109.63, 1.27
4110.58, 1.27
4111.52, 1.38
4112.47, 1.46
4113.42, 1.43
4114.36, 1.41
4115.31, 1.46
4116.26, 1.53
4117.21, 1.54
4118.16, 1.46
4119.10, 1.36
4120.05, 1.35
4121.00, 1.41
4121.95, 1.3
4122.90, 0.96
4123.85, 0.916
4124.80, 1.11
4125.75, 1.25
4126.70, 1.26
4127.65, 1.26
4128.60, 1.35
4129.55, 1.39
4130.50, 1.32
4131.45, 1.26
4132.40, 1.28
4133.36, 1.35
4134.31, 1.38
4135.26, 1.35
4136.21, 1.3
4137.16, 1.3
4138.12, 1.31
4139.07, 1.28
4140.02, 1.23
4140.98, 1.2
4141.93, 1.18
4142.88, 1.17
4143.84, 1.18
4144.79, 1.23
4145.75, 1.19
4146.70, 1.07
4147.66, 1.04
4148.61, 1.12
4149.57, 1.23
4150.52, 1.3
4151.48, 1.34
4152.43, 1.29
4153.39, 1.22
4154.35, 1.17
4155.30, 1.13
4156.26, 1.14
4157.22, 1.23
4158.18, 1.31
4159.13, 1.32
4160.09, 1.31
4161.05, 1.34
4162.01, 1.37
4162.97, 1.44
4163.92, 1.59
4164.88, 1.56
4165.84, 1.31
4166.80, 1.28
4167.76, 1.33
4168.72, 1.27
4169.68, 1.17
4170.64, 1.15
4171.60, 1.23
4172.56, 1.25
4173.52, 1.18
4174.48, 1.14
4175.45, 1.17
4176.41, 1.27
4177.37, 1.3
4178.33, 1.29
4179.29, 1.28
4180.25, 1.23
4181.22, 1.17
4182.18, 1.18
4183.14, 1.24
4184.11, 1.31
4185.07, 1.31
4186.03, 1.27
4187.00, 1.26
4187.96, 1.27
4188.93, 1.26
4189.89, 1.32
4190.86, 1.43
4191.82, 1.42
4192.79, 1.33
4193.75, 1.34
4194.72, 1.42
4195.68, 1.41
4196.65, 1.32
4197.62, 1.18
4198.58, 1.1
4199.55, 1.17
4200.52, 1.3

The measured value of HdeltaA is -3.1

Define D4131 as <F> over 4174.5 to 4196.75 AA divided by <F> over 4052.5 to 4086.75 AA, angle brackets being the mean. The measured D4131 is 0.97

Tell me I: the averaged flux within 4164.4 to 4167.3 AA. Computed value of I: 1.38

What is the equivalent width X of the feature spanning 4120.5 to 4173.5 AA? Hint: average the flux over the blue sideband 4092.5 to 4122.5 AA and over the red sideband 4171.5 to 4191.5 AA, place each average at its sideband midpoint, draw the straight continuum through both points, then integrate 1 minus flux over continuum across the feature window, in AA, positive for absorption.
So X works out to 2.2 AA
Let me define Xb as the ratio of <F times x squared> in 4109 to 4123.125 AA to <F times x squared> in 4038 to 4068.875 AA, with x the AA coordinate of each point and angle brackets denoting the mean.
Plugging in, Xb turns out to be 1.09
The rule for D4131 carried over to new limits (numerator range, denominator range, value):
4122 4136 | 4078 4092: 0.89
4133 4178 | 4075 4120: 0.91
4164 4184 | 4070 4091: 0.88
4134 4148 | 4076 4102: 0.90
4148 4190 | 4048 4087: 0.95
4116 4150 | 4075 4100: 0.91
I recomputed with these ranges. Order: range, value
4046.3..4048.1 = 1.36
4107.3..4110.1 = 1.33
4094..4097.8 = 1.37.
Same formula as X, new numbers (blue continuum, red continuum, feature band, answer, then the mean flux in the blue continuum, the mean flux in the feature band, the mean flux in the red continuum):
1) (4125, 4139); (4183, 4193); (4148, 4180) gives 0.9 AA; 1.31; 1.27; 1.31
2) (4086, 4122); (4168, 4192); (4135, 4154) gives 1.4 AA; 1.39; 1.22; 1.25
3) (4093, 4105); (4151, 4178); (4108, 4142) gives 0.1 AA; 1.34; 1.31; 1.28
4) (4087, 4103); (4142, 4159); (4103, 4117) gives -0.9 AA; 1.37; 1.41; 1.2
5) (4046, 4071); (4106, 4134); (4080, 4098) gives -1.1 AA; 1.29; 1.39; 1.33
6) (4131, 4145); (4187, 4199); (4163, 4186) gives 0.5 AA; 1.27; 1.27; 1.32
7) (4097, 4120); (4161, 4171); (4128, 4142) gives 0.6 AA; 1.37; 1.3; 1.35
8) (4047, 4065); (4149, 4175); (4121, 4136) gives 0.3 AA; 1.28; 1.26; 1.28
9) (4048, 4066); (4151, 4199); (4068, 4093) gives -2.9 AA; 1.27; 1.42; 1.28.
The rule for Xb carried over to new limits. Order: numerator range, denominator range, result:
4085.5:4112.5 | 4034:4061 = 1.08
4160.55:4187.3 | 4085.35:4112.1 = 0.96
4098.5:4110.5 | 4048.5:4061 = 1.11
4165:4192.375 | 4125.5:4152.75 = 1.03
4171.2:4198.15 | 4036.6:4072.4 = 1.03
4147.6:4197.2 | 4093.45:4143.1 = 0.99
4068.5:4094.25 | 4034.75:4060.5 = 1.10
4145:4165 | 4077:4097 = 0.93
